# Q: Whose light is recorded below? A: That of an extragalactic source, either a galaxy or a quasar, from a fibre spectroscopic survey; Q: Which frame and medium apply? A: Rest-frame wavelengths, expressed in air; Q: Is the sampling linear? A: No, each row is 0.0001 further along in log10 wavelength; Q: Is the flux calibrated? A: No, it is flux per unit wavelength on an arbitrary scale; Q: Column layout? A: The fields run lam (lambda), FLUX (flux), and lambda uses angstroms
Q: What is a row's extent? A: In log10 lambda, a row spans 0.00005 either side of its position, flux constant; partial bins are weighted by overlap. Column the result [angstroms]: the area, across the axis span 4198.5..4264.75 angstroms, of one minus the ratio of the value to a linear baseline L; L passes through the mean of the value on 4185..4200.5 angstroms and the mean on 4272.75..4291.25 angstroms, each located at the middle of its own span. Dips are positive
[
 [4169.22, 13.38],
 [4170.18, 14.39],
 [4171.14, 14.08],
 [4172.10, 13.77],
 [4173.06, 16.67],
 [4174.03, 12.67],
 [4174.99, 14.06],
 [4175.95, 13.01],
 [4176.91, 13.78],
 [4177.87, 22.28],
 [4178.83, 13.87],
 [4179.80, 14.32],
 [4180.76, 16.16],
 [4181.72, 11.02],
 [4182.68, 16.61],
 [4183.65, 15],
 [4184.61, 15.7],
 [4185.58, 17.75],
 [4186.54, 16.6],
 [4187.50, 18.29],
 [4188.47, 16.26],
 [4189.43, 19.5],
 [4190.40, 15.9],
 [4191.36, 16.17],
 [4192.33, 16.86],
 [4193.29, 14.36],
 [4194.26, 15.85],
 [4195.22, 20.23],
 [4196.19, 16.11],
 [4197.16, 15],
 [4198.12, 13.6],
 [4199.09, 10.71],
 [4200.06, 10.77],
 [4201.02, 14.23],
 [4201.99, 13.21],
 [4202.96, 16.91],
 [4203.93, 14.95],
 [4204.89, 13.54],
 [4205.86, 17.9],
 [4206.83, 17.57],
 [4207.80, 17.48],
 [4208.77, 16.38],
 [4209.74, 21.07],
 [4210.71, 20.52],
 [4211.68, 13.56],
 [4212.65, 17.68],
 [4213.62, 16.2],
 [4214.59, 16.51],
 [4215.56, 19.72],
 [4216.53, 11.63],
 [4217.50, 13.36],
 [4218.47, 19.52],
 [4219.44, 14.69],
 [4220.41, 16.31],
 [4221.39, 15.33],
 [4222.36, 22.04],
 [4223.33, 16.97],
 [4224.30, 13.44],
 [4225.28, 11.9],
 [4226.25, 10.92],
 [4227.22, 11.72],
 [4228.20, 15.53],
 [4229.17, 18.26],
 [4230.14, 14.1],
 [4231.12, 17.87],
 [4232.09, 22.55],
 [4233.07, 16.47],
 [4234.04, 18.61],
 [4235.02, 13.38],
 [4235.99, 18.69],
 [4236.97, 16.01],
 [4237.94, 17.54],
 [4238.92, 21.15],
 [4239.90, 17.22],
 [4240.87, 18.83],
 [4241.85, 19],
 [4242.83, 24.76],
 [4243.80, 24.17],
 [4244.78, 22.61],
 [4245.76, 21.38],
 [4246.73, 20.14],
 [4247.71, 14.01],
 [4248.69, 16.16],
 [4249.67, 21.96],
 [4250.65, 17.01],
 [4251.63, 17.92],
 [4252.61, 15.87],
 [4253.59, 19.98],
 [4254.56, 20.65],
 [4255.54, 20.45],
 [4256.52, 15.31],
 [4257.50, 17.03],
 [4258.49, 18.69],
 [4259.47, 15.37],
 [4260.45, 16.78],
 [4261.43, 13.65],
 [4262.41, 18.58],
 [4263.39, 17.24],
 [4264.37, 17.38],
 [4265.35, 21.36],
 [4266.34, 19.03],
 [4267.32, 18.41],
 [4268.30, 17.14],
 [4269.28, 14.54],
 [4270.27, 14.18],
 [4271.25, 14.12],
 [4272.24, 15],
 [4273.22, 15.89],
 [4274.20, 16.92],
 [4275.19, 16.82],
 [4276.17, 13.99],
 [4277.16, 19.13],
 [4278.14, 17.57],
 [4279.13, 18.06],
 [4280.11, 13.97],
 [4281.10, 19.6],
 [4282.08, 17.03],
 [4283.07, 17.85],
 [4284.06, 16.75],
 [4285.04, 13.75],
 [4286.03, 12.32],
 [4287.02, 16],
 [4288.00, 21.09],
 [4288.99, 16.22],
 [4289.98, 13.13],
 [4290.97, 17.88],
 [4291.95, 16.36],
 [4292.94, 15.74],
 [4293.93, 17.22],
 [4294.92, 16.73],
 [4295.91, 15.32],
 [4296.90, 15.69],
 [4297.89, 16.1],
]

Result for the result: -3.6 angstroms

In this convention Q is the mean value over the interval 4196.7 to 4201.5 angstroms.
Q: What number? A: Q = 12.9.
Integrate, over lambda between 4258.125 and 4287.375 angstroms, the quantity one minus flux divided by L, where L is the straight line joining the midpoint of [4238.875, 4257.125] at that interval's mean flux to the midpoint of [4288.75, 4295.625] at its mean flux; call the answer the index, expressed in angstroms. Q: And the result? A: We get 1.65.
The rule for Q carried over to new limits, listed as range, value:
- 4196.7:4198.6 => 14.3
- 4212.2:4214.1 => 16.9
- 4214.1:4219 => 16.2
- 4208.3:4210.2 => 18.7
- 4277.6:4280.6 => 16.6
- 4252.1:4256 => 19.3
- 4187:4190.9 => 17.5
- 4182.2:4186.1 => 16.2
